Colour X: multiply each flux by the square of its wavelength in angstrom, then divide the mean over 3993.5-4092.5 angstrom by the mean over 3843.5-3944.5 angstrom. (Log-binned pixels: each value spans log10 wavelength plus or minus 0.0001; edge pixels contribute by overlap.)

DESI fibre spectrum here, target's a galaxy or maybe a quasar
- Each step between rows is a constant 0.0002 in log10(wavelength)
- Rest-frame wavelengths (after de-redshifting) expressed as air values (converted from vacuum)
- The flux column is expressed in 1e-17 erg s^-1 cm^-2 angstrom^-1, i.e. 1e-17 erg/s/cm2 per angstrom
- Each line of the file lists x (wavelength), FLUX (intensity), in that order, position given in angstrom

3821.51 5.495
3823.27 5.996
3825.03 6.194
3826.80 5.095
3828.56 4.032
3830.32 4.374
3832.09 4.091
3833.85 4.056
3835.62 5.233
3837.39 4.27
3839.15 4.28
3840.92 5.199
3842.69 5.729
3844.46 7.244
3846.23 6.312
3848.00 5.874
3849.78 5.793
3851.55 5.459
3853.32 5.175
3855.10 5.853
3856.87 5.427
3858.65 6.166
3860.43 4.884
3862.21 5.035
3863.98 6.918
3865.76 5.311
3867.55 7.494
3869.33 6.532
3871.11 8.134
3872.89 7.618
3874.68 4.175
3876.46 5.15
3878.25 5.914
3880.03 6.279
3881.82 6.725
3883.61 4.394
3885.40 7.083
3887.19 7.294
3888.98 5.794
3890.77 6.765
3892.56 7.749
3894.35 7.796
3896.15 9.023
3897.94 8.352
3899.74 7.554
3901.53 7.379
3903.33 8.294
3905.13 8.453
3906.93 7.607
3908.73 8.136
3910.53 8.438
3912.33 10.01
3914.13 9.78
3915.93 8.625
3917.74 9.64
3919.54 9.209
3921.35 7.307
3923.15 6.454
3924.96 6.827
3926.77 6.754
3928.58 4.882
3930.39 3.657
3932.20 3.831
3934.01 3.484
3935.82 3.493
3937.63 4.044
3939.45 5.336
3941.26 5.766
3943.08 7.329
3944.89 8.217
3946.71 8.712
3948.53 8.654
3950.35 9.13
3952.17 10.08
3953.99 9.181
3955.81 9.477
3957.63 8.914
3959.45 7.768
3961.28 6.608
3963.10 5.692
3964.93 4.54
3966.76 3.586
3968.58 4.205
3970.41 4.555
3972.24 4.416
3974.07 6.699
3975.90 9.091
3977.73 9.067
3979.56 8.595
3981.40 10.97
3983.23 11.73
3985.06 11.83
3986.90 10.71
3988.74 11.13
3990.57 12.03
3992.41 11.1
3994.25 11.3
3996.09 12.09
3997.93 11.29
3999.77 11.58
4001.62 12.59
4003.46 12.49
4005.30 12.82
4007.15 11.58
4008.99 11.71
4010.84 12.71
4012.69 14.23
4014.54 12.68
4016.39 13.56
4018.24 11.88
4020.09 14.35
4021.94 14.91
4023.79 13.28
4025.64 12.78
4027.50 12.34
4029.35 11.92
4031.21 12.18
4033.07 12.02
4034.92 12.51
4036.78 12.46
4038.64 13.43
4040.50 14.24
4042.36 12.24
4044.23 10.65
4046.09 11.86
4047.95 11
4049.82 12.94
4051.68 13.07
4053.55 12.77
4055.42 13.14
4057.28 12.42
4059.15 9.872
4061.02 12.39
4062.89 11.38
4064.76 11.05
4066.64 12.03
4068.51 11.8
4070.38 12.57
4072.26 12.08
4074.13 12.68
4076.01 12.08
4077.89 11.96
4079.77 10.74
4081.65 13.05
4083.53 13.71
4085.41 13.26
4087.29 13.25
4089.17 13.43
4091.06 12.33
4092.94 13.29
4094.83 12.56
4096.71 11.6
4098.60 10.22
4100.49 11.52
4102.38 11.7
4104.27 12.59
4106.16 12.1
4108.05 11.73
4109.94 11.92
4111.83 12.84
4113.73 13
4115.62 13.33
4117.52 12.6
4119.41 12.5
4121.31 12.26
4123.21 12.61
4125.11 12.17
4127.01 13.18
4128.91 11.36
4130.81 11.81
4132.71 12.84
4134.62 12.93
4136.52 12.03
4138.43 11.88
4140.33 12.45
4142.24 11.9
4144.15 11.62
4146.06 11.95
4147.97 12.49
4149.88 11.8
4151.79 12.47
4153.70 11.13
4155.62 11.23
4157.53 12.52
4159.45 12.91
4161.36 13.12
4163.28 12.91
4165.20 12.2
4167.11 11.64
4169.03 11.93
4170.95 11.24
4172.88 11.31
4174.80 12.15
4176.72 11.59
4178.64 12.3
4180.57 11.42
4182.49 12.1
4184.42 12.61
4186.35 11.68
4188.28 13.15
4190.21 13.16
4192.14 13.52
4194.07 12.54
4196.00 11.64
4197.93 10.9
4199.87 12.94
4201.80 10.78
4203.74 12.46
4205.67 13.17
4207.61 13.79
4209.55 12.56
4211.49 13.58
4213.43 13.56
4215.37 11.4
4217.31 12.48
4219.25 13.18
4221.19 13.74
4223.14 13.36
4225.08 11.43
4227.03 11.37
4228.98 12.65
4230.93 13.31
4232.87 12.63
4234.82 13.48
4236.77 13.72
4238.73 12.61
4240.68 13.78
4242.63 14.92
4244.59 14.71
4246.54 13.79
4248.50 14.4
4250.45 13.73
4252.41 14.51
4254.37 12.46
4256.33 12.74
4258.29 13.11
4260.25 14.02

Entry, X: 2.0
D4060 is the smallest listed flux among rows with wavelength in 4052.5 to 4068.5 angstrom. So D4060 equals 9.872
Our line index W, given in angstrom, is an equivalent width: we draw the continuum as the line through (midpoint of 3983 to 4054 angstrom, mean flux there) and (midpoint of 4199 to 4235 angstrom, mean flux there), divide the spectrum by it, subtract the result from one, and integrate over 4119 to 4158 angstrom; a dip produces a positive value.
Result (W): 1.4 angstrom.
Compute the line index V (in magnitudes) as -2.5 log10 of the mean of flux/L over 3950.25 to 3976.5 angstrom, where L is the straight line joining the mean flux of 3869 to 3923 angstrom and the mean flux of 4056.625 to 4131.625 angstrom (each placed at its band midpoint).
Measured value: 0.31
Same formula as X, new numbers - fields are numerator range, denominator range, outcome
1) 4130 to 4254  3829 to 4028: 1.79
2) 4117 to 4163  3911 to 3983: 1.90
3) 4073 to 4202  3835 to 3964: 2.03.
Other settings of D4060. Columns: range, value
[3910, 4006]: 3.484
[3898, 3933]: 3.657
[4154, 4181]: 11.23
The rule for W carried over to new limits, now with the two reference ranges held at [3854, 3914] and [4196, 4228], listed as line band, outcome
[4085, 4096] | -2.7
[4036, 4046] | -3.1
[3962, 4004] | -2.3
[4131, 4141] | -1.0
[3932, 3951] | 4.1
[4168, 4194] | -0.4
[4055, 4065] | -1.8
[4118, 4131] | -1.5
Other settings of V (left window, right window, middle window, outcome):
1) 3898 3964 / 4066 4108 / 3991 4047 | -0.23 mag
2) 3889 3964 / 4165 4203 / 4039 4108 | -0.21 mag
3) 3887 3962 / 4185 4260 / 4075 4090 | -0.22 mag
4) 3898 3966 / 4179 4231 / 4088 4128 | -0.16 mag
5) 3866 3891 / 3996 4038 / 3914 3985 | 0.32 mag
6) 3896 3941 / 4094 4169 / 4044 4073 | -0.15 mag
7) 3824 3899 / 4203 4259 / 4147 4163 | -0.05 mag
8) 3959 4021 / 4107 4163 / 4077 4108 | -0.06 mag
